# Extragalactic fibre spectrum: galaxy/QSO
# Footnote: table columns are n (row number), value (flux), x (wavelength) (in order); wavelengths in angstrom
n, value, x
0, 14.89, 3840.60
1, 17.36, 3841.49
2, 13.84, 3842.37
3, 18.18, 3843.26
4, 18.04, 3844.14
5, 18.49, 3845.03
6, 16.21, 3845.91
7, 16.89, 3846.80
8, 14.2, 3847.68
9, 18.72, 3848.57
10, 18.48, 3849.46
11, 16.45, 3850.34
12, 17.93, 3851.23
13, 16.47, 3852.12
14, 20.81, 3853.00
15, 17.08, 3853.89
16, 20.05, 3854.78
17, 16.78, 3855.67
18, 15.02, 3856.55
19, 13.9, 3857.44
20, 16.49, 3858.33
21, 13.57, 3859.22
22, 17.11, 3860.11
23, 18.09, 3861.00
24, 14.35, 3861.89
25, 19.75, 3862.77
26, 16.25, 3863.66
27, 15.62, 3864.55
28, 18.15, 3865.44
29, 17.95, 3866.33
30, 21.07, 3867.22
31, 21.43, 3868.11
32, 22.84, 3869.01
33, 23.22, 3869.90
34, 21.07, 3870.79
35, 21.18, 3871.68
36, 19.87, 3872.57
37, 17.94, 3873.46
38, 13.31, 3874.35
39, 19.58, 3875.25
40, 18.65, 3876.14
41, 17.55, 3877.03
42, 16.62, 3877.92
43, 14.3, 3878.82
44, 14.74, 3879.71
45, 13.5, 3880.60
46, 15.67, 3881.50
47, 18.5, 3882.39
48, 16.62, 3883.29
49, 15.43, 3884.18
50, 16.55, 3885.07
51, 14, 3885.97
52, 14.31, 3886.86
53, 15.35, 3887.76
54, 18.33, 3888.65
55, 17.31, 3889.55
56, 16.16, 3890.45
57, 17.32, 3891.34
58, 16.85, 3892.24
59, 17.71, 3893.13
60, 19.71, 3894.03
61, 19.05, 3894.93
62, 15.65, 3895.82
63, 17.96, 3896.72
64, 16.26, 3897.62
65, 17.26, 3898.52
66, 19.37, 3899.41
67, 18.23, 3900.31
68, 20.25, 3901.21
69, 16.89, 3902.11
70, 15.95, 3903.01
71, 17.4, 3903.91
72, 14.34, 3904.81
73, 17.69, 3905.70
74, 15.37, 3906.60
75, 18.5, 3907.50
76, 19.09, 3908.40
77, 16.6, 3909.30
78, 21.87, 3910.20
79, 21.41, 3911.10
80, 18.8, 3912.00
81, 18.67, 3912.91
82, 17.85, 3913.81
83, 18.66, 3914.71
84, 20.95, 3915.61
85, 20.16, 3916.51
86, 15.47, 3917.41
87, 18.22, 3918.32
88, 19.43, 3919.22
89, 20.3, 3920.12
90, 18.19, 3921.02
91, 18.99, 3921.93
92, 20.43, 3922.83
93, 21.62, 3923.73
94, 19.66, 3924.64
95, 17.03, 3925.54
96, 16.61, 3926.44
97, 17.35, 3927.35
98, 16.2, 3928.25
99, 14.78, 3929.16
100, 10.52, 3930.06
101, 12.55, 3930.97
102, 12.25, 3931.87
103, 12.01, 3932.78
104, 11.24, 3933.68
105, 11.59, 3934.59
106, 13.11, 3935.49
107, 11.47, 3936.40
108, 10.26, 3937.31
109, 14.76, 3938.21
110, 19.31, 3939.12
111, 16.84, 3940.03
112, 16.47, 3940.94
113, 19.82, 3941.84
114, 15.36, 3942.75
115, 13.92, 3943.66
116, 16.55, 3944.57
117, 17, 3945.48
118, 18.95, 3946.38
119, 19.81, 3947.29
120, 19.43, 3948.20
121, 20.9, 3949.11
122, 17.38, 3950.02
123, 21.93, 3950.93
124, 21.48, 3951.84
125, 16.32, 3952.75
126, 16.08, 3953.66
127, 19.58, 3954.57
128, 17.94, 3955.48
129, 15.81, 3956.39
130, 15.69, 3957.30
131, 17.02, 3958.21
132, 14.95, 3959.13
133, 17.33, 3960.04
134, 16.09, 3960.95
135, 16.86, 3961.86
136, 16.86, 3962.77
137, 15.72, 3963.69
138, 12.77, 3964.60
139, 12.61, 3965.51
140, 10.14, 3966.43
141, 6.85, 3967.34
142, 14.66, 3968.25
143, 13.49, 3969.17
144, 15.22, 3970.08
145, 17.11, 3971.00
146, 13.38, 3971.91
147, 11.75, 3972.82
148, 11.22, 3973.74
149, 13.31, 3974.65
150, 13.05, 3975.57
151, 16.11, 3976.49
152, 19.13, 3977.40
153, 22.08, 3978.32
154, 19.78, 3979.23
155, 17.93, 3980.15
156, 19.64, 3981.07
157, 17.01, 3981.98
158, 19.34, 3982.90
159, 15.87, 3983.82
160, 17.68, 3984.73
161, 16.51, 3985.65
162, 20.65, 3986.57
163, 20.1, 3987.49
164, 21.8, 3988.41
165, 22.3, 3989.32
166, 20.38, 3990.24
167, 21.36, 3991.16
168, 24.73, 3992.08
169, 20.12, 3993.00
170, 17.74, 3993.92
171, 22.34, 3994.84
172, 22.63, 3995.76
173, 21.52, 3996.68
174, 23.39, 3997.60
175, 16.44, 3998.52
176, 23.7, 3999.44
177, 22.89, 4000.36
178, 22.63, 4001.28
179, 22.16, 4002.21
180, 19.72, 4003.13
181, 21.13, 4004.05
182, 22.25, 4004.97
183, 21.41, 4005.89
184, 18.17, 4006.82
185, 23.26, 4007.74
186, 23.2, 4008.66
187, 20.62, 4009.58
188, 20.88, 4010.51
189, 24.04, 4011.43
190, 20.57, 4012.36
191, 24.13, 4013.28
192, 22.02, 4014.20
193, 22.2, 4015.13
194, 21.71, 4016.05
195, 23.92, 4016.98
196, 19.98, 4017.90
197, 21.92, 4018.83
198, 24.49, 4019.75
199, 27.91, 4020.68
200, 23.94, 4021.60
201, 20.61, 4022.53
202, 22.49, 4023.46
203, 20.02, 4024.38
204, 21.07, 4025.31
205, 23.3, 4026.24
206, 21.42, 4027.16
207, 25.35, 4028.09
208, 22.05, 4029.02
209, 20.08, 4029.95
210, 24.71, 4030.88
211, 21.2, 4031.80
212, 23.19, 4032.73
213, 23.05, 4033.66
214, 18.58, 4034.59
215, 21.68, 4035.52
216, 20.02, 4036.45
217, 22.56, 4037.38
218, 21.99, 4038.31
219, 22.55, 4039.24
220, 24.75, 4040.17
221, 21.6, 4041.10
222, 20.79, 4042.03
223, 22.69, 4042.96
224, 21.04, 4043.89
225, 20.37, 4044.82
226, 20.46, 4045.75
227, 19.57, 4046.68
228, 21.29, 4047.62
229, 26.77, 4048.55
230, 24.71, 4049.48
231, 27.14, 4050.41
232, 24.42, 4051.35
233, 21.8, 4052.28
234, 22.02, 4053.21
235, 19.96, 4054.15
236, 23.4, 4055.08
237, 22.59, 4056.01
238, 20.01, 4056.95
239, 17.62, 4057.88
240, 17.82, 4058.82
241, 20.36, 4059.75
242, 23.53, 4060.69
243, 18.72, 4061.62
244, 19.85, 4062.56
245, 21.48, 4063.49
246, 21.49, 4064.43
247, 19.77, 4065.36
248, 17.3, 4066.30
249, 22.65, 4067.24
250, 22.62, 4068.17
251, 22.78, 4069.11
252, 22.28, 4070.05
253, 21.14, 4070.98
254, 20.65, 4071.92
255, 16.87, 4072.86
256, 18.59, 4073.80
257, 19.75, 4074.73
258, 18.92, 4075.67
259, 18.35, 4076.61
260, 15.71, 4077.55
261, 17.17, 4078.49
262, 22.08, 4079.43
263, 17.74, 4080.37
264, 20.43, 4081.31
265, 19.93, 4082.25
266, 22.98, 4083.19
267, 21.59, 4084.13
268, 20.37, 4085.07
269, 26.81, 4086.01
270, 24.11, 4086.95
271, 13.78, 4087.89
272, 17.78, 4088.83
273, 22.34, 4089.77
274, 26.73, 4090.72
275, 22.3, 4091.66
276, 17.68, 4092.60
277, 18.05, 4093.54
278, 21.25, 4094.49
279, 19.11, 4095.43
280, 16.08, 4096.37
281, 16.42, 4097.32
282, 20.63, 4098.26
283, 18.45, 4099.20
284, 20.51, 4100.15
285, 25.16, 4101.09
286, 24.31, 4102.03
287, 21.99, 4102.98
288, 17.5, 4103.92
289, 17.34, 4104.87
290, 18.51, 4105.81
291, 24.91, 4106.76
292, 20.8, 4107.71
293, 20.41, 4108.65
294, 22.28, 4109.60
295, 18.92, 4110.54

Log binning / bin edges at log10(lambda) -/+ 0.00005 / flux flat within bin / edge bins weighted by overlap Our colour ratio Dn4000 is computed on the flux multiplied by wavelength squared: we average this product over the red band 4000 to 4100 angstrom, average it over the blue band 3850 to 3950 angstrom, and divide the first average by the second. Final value 1.33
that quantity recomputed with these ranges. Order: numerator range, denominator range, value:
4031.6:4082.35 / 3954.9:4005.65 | 1.22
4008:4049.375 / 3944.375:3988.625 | 1.37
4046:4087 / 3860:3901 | 1.31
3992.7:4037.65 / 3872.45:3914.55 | 1.35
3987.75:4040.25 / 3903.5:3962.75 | 1.34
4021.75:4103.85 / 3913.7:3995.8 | 1.31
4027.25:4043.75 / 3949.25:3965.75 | 1.36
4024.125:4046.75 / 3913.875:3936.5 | 1.40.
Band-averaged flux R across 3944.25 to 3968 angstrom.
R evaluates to 16.6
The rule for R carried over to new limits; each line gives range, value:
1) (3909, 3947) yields 16.8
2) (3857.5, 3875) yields 18.3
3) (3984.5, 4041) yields 21.8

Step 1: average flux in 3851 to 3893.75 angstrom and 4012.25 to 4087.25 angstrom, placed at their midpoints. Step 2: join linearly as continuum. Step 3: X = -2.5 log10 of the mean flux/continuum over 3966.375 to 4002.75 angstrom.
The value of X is 0.10 mag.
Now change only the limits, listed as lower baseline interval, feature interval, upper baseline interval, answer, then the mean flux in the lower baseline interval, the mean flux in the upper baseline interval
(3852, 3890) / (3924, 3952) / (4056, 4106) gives 0.144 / 17.4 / 20.2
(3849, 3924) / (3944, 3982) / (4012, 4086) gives 0.192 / 17.8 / 21.5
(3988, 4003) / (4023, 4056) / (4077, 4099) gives -0.071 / 21.6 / 20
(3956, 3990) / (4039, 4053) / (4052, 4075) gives -0.149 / 16.2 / 20.6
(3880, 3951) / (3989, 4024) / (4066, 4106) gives -0.175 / 17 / 20.2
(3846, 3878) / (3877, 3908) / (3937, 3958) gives 0.063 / 17.9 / 17.5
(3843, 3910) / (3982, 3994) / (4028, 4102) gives -0.017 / 17.4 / 21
